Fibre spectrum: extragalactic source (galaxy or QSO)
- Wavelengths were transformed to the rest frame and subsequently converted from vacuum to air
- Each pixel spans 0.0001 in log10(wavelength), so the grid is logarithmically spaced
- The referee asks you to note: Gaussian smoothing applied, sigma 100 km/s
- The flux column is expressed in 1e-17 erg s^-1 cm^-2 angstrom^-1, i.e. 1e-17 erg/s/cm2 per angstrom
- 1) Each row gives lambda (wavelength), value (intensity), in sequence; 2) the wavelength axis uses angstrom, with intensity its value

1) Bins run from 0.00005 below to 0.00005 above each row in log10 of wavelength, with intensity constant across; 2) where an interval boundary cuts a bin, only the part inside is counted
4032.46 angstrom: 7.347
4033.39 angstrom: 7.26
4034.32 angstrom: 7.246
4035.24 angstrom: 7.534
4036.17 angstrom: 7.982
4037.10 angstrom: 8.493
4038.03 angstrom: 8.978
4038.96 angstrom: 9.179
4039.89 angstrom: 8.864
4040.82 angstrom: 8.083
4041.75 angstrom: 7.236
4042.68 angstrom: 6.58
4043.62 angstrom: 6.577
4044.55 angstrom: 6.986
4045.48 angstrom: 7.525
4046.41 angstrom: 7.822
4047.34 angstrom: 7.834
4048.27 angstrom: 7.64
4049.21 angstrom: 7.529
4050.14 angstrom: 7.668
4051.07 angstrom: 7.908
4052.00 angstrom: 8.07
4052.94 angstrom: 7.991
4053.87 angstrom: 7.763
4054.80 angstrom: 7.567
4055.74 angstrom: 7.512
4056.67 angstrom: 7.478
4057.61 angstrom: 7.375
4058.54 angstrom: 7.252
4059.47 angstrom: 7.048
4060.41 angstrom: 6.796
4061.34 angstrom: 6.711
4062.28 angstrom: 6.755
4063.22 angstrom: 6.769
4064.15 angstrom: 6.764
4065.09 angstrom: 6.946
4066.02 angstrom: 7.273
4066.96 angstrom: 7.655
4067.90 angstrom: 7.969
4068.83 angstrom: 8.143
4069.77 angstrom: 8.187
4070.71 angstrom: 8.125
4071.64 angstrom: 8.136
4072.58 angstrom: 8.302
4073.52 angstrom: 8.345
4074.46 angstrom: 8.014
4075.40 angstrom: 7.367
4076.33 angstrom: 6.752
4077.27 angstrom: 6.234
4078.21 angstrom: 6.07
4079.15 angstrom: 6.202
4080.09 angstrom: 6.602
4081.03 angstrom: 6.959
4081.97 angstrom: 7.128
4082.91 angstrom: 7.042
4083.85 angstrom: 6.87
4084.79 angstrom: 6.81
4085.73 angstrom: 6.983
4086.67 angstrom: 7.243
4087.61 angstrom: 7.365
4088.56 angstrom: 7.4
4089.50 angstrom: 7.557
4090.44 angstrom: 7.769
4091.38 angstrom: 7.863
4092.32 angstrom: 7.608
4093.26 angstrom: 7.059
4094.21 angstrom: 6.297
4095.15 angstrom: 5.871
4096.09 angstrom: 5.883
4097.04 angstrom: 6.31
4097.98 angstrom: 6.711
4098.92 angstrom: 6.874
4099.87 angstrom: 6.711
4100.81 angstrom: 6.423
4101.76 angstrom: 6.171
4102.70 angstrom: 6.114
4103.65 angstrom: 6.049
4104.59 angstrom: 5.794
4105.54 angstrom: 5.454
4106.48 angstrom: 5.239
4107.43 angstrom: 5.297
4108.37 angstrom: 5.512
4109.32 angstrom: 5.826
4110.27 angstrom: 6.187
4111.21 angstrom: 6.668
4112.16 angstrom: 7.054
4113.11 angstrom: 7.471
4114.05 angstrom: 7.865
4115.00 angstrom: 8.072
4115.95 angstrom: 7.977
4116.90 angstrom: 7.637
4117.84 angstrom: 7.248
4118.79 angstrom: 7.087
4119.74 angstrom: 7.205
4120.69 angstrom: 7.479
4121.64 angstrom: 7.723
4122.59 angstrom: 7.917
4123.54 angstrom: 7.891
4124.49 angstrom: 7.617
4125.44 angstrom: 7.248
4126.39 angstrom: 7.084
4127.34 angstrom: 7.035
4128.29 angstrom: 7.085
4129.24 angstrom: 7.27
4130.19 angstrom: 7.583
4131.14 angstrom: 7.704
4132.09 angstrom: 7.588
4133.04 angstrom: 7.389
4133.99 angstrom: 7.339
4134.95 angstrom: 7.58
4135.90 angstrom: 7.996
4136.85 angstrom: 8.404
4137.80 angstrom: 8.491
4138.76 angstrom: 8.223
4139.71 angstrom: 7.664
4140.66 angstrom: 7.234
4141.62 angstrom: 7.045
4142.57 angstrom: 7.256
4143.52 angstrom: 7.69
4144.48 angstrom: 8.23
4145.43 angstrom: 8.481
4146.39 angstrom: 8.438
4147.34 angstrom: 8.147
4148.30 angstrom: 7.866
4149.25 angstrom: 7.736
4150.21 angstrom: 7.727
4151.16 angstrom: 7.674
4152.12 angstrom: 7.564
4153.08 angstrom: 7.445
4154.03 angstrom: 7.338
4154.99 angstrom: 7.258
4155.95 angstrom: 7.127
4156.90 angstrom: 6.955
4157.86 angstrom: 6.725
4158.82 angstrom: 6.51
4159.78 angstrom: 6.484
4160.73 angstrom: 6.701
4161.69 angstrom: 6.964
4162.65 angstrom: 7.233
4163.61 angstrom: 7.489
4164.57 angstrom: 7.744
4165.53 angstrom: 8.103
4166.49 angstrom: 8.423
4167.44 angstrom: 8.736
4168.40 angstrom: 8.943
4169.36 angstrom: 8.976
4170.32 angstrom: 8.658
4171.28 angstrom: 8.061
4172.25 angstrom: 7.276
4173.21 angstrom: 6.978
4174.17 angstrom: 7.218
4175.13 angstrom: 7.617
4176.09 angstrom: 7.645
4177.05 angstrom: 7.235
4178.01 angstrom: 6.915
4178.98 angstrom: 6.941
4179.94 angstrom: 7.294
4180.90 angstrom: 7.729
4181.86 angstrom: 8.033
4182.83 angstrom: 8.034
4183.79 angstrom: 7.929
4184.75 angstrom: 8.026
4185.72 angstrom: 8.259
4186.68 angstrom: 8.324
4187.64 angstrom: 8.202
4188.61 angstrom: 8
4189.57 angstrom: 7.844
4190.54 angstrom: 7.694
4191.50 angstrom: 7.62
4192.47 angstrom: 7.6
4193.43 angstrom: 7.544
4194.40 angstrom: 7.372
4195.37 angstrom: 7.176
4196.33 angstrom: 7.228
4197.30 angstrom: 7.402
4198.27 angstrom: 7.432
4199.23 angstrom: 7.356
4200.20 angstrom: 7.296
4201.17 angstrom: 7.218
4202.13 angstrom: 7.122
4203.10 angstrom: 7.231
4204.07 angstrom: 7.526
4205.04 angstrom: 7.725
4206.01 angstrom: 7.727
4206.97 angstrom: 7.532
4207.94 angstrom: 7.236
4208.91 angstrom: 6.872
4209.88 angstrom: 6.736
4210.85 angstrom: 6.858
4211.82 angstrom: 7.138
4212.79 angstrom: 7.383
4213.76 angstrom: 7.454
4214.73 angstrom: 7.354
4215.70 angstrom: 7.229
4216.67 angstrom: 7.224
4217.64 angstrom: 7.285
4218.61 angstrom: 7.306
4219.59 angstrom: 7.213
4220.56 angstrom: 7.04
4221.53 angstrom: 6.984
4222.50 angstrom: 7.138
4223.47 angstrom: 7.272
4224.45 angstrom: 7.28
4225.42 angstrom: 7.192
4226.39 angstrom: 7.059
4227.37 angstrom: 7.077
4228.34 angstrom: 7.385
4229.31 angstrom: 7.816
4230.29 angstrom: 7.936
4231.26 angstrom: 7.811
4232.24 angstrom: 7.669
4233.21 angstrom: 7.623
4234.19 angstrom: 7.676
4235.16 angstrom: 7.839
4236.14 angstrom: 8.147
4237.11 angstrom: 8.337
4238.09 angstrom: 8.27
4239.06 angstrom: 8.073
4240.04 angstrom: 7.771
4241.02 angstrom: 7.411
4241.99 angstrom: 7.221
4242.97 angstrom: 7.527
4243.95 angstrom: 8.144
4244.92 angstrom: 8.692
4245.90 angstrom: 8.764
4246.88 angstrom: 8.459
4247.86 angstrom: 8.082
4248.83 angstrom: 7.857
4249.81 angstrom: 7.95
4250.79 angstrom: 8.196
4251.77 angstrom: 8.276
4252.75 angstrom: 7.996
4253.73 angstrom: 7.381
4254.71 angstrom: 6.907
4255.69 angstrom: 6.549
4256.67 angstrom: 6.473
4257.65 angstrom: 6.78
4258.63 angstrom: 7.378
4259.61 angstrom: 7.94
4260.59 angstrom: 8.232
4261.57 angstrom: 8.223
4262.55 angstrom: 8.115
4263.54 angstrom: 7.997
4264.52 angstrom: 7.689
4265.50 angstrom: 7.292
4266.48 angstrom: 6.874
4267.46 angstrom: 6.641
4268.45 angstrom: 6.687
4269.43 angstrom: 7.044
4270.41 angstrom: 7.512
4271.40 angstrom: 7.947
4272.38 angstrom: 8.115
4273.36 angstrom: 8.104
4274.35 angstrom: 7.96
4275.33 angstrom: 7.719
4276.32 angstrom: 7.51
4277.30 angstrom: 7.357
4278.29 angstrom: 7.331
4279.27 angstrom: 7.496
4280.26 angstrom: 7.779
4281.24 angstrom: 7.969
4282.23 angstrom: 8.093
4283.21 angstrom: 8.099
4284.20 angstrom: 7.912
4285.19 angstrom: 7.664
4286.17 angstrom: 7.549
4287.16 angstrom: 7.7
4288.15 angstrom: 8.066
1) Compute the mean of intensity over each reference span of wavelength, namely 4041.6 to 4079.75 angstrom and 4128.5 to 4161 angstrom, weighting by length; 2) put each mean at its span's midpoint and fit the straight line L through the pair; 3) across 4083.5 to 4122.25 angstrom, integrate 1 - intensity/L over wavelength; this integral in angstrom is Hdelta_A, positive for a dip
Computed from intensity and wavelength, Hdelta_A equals 3.5 angstrom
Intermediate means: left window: 7.39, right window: 7.56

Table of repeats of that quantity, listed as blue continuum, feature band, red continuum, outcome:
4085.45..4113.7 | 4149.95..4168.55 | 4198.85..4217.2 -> -1.3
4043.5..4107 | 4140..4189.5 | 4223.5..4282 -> -1.8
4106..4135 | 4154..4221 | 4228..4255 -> 0.7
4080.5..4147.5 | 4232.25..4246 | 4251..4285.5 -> -0.8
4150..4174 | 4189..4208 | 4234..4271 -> 0.4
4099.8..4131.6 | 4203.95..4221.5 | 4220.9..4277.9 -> 0.4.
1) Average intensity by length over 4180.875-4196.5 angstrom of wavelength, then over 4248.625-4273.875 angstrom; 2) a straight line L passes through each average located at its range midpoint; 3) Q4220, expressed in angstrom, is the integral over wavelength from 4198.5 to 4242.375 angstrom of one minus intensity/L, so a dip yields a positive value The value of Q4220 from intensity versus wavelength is 1.5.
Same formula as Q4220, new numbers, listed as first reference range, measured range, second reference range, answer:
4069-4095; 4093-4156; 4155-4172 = 2.35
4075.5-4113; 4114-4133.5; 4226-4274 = -2.05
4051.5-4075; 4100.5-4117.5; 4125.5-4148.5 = 2.55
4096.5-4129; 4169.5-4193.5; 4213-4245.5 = -1.55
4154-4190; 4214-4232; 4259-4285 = 0.79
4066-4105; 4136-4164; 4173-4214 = -0.83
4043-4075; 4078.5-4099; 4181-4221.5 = 1.64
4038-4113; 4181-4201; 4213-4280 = -0.75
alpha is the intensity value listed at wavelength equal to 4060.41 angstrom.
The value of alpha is 6.796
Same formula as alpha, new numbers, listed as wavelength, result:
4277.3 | 7.357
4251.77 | 8.276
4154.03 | 7.338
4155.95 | 7.127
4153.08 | 7.445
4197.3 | 7.402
